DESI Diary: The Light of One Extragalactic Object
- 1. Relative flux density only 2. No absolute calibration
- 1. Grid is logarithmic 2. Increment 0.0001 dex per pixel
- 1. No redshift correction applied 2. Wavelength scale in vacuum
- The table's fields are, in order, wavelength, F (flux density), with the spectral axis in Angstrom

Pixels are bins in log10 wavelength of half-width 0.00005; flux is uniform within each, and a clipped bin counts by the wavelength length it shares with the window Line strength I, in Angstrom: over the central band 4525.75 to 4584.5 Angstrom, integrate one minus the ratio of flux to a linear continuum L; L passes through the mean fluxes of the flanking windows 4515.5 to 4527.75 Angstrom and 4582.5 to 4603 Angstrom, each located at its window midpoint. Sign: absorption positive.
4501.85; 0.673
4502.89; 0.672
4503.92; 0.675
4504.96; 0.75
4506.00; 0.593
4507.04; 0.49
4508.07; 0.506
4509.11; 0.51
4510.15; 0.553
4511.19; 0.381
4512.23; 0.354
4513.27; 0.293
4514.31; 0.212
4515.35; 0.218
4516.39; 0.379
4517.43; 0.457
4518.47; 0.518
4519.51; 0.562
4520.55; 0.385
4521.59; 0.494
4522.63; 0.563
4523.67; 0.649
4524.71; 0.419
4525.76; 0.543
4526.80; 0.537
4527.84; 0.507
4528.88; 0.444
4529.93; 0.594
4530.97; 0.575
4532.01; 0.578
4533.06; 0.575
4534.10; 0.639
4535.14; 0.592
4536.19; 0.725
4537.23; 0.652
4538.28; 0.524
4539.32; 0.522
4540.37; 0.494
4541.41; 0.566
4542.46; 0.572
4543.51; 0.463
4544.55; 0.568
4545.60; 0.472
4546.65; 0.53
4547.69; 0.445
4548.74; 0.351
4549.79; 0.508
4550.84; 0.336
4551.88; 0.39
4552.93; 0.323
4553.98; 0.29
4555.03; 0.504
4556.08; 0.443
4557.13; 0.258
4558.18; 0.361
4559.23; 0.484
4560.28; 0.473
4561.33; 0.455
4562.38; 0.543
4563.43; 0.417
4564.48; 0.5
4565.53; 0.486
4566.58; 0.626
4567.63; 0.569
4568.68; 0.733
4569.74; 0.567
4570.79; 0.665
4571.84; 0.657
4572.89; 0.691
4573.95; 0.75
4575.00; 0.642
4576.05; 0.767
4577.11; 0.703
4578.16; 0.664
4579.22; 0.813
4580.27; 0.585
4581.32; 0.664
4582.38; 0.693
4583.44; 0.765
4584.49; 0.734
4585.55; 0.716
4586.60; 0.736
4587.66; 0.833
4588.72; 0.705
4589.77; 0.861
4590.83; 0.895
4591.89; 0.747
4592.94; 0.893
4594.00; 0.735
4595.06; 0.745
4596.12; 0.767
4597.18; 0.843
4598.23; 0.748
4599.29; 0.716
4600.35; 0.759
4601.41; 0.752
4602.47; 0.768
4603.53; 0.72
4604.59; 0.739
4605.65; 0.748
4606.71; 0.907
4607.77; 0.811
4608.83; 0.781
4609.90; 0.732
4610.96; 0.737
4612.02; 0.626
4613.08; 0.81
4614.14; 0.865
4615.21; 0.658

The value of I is 6.66 Angstrom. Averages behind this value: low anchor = 0.492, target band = 0.552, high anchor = 0.773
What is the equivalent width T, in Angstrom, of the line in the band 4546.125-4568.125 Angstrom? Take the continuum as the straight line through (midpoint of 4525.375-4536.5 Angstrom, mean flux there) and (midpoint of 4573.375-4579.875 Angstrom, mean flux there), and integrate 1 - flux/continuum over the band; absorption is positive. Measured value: 7.2 Angstrom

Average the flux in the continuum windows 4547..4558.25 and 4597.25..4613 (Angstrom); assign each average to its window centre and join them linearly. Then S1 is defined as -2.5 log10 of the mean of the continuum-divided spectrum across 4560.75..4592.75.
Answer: -0.21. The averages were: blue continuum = 0.386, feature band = 0.675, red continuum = 0.758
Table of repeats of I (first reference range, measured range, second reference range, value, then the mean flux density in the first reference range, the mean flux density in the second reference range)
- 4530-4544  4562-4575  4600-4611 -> 1.24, 0.576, 0.77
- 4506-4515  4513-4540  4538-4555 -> -4.28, 0.419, 0.46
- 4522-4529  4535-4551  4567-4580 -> 1.63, 0.527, 0.683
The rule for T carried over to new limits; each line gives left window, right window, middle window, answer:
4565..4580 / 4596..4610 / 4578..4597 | -1.00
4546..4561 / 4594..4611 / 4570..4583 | -2.57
